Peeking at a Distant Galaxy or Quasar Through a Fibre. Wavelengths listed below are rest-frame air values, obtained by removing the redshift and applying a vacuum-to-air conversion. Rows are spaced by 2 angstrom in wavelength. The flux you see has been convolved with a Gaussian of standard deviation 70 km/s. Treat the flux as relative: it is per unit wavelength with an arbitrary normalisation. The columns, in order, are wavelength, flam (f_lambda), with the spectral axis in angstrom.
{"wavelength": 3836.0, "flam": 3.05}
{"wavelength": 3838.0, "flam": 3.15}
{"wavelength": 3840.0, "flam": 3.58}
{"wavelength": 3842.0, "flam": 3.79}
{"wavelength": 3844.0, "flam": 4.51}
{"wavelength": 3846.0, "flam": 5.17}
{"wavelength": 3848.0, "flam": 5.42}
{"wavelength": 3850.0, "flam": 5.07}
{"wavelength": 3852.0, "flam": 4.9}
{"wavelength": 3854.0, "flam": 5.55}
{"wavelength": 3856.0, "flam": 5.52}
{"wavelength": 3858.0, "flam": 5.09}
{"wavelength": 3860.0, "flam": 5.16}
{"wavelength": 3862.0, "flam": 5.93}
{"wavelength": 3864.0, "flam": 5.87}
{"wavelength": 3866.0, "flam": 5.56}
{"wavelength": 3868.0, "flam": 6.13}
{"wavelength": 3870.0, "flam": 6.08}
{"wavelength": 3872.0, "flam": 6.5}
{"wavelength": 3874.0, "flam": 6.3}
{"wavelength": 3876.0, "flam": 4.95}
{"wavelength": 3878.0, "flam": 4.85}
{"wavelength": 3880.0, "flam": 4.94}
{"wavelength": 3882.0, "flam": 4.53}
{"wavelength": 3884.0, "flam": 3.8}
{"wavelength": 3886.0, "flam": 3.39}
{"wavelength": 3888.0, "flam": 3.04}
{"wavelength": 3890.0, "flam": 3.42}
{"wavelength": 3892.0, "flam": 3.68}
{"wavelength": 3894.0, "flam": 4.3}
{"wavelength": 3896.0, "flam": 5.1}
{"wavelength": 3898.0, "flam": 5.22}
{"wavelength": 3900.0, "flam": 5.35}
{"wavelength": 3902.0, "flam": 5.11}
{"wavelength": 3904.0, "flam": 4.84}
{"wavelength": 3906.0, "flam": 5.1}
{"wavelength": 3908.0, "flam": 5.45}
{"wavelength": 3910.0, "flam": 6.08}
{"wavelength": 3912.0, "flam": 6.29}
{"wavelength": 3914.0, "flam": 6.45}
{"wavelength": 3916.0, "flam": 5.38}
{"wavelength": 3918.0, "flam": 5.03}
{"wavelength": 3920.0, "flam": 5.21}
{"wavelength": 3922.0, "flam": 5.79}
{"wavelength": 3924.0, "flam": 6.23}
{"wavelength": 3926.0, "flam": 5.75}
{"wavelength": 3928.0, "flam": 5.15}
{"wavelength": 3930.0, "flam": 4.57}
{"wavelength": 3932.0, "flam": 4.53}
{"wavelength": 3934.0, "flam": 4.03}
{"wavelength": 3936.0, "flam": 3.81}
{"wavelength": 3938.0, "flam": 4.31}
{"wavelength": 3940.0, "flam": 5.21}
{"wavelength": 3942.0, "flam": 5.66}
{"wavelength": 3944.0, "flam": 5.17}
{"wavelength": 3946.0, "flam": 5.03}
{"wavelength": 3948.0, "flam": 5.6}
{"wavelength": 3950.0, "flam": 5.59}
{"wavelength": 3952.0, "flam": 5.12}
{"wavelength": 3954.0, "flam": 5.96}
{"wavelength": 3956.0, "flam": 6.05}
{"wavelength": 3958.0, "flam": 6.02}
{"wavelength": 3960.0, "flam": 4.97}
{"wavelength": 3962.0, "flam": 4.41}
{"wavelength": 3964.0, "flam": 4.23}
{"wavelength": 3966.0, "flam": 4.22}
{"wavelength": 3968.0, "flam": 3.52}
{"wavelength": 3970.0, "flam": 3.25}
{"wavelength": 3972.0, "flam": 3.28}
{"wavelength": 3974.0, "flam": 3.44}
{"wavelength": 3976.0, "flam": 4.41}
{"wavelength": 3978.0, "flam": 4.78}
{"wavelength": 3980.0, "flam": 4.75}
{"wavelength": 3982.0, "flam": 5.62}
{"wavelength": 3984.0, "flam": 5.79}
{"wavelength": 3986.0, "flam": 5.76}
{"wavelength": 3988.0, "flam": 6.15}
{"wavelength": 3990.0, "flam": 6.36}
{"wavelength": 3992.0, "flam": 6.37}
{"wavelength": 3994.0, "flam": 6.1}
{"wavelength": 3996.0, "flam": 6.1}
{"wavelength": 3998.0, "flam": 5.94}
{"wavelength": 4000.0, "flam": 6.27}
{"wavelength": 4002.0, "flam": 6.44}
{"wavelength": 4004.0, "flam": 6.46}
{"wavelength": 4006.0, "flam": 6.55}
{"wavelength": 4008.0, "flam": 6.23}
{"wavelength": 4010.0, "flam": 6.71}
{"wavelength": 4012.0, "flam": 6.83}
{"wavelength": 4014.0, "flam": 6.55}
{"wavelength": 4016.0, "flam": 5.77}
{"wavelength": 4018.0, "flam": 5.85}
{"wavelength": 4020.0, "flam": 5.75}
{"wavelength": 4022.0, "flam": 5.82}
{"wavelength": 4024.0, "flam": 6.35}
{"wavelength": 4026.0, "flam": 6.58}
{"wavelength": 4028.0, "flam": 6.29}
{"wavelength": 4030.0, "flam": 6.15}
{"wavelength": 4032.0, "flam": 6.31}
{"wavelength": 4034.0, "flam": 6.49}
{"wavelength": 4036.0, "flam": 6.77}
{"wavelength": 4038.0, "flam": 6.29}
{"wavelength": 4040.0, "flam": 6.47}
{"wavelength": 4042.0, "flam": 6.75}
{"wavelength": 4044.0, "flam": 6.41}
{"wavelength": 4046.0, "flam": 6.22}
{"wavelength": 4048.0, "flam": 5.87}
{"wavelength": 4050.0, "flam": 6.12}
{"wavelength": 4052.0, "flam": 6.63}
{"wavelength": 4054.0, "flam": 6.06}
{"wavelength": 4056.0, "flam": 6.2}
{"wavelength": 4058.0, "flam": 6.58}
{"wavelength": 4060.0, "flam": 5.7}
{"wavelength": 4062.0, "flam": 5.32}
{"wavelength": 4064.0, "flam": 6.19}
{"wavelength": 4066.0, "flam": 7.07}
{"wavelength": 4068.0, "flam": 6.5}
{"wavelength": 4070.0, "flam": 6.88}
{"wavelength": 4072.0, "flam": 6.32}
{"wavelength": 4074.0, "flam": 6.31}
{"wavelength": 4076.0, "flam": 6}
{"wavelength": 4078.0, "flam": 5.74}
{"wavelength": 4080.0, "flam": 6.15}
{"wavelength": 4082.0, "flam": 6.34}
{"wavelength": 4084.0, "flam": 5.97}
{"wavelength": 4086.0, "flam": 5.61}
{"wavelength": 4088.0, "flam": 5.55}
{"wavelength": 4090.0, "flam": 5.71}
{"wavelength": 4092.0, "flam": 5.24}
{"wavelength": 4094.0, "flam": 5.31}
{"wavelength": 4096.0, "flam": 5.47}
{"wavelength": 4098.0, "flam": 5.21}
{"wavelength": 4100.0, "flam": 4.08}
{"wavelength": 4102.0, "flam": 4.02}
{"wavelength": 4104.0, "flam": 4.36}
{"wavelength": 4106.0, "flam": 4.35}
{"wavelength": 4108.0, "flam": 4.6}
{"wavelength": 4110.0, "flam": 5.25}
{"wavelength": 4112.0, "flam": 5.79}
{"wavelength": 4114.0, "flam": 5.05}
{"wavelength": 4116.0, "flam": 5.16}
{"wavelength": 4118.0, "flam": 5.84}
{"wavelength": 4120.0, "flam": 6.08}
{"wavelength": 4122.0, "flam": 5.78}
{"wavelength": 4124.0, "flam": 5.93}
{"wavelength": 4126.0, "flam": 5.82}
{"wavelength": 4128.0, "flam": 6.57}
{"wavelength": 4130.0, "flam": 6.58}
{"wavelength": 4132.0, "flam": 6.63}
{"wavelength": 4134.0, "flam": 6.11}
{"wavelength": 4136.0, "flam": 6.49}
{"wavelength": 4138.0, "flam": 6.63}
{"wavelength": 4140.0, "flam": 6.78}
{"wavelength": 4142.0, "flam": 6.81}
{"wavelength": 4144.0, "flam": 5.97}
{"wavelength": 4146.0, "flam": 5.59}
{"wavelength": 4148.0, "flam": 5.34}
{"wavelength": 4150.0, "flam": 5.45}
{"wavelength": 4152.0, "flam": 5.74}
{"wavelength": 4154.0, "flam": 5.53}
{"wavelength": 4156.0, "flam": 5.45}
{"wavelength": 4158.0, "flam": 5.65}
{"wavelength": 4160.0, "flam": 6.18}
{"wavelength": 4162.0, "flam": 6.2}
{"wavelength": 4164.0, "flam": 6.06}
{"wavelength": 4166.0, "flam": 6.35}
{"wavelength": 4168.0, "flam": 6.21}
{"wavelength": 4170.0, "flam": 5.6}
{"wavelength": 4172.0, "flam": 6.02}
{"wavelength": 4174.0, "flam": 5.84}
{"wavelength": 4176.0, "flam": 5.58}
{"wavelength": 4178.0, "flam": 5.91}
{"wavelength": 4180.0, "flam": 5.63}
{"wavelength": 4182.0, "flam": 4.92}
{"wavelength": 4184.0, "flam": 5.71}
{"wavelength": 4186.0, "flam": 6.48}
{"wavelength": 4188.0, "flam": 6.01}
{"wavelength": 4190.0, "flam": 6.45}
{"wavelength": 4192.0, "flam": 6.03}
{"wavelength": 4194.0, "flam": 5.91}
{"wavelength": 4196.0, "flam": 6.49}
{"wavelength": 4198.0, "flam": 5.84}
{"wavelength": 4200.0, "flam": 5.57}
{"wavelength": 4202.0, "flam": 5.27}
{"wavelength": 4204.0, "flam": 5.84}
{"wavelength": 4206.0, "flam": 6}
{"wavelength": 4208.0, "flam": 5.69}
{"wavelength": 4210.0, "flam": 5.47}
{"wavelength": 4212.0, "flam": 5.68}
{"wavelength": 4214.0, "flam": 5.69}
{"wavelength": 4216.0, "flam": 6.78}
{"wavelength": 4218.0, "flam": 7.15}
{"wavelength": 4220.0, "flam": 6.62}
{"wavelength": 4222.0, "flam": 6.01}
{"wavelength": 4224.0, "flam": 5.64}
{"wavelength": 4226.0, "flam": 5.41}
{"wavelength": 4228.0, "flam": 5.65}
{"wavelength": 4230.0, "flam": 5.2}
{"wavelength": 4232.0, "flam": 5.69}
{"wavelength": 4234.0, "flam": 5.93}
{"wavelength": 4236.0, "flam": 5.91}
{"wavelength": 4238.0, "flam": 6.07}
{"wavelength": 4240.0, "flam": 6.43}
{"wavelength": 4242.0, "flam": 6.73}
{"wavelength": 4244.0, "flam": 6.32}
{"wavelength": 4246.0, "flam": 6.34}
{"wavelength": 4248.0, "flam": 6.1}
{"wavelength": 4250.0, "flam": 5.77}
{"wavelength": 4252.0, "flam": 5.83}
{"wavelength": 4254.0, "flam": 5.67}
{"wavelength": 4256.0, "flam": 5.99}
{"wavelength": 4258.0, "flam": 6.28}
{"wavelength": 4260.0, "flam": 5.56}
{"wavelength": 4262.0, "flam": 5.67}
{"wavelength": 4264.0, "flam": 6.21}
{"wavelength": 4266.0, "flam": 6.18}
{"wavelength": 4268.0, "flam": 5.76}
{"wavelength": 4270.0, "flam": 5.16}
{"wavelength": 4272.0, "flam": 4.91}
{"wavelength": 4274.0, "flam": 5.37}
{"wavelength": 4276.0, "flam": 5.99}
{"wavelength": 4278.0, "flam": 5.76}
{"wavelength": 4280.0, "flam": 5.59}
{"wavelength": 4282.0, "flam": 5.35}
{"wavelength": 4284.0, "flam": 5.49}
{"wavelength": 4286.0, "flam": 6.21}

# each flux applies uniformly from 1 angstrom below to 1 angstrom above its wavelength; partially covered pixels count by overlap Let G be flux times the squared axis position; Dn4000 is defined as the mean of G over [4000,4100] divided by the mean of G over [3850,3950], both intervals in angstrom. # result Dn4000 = 1.29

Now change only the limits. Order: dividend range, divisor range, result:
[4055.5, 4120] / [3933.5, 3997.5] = 1.18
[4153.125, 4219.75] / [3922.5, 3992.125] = 1.33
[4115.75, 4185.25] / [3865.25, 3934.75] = 1.32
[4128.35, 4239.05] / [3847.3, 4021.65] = 1.27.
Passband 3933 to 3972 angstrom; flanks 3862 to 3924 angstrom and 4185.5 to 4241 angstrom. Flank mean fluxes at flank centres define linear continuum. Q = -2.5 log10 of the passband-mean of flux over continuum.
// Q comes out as 0.11 mag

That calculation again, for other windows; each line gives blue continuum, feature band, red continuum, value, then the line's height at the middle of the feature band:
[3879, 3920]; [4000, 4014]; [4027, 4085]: -0.122 mag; 5.83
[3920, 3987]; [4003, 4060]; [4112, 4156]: -0.175 mag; 5.37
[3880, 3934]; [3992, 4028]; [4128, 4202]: -0.169 mag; 5.36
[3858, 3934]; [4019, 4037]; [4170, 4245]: -0.148 mag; 5.48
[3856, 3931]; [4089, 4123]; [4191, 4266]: 0.109 mag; 5.68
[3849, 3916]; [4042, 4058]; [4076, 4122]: -0.184 mag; 5.29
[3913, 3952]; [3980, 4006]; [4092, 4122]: -0.181 mag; 5.14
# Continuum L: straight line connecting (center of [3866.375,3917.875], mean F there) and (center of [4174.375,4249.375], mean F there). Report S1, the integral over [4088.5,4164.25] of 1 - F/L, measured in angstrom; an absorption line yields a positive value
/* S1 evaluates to 0.9 angstrom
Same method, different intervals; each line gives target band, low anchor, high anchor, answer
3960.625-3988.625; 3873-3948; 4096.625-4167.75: 3.5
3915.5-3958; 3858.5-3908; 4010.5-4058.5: 1.8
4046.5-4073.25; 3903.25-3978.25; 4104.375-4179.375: -3.7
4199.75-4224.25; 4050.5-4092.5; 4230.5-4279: -0.1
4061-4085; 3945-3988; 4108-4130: -3.4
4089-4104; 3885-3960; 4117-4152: 2.5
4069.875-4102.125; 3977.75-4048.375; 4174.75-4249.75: 2.4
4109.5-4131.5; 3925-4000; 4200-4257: -0.9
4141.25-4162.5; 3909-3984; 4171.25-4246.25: -0.2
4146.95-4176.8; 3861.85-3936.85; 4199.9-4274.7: -0.5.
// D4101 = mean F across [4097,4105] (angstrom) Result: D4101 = 4.42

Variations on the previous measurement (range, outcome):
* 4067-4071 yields 6.69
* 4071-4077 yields 6.21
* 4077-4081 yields 5.95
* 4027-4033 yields 6.25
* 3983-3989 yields 5.9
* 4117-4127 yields 5.89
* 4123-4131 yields 6.22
